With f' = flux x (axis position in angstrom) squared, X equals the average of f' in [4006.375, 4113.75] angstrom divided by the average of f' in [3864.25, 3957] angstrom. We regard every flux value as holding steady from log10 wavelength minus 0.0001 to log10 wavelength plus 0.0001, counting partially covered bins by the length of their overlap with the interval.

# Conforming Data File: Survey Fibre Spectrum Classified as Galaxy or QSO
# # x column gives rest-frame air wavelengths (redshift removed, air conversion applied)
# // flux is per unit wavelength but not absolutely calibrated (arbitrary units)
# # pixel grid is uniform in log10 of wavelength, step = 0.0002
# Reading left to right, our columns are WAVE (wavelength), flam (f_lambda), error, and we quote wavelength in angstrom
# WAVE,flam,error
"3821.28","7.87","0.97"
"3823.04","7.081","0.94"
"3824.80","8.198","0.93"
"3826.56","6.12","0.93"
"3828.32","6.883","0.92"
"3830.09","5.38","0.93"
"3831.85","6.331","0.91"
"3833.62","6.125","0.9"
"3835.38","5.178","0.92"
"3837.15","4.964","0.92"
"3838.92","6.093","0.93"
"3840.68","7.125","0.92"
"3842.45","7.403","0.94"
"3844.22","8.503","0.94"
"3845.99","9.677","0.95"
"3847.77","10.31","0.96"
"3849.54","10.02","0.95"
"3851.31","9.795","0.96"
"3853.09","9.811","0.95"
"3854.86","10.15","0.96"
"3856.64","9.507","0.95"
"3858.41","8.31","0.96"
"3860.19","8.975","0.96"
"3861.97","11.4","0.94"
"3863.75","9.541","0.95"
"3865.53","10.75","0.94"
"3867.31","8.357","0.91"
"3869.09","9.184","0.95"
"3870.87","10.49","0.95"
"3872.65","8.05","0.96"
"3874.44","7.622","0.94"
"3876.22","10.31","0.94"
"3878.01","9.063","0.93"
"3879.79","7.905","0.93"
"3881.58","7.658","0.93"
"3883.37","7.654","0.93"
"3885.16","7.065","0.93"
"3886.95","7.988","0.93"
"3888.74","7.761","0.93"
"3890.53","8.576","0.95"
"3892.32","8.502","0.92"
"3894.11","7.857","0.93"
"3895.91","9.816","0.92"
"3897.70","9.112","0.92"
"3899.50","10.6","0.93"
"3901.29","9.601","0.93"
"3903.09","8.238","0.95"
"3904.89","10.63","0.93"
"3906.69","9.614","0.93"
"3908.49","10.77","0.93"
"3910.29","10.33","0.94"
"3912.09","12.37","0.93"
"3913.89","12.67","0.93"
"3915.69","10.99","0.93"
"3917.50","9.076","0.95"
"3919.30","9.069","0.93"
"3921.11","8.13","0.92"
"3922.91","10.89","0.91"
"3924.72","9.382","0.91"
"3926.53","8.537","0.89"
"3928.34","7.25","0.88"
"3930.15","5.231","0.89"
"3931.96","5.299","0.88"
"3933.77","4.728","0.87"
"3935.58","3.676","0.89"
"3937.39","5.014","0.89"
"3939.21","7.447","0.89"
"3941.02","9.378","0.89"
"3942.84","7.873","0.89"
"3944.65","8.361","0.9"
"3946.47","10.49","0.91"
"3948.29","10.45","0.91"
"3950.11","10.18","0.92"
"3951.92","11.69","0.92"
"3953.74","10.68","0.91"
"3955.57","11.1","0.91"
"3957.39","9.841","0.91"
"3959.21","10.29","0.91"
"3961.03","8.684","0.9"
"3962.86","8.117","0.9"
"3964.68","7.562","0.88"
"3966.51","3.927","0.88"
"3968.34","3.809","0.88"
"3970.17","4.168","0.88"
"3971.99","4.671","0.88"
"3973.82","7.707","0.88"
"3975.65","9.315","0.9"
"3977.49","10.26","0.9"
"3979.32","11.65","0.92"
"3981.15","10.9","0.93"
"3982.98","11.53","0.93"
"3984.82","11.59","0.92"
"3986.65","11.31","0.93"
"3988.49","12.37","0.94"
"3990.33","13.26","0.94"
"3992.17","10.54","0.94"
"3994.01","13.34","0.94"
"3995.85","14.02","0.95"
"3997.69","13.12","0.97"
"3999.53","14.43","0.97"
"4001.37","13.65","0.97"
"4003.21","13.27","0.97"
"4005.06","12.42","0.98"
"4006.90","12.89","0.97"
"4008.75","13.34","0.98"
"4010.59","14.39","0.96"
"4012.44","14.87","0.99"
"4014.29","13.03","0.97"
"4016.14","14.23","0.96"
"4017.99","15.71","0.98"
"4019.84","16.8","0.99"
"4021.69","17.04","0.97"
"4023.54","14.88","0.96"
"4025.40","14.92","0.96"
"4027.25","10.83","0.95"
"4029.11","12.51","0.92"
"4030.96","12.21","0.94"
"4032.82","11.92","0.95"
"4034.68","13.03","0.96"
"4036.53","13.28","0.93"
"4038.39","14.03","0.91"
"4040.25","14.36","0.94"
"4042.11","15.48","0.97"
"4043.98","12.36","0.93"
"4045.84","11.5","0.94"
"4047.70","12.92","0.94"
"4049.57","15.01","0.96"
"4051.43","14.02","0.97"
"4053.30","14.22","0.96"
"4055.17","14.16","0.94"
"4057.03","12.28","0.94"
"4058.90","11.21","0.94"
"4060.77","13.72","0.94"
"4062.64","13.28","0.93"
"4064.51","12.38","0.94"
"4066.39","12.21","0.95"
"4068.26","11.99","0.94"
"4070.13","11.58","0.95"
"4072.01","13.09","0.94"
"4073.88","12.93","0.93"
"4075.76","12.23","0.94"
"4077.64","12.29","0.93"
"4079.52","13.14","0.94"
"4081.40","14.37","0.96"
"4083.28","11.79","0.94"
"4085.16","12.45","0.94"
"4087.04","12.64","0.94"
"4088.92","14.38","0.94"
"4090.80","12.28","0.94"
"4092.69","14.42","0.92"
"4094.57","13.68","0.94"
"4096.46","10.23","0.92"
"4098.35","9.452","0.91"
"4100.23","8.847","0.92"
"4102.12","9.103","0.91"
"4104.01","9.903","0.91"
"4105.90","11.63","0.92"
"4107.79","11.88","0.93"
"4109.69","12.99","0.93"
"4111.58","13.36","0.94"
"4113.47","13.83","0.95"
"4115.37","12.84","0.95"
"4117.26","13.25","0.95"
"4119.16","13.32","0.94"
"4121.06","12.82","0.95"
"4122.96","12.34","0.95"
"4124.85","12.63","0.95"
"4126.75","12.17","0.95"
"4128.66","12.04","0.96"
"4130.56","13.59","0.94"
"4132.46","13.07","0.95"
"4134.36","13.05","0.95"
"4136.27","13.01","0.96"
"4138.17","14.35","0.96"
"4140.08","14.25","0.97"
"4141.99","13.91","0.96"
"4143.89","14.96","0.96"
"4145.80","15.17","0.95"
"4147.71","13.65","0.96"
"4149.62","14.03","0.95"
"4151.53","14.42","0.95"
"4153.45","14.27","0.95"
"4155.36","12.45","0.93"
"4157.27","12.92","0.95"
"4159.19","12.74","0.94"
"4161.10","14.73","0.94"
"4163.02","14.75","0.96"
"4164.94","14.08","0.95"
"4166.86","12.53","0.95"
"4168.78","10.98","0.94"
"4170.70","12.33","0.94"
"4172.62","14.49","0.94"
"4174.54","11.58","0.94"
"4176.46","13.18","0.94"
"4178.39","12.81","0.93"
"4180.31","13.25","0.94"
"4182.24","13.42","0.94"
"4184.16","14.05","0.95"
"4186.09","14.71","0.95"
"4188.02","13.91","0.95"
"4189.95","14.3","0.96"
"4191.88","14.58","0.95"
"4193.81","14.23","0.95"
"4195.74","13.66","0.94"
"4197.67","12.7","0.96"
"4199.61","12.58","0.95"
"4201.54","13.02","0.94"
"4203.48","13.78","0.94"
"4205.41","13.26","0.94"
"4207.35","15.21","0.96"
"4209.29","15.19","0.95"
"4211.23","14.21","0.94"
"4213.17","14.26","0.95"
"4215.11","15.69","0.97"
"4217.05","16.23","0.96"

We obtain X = 1.57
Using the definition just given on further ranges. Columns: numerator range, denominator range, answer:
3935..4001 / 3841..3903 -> 1.12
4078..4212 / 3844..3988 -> 1.65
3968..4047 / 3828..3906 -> 1.57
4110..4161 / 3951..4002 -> 1.43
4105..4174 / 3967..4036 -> 1.17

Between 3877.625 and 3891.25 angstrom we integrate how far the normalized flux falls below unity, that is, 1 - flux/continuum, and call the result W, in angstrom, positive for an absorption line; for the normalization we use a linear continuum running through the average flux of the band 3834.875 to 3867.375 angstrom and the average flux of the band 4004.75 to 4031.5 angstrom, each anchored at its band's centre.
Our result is 2.7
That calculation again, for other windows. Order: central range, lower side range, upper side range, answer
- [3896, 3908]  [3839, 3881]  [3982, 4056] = 0.7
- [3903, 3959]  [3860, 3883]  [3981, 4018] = 9.6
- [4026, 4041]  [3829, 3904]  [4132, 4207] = -2.0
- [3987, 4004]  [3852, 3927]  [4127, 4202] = -3.2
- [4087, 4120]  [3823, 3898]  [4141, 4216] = 1.0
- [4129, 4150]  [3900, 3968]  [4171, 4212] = -1.9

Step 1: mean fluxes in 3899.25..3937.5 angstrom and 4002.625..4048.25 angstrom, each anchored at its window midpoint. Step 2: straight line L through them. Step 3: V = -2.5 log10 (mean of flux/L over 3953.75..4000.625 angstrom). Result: 0.165 mag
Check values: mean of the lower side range 8.77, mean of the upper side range 13.7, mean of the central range 9.93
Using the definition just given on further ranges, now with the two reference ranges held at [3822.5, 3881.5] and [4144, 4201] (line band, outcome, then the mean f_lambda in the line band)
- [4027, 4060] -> -0.15 mag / 13.1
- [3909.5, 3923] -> -0.12 mag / 10.4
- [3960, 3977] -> 0.48 mag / 6.56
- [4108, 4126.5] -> -0.03 mag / 13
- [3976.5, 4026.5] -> -0.23 mag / 13.3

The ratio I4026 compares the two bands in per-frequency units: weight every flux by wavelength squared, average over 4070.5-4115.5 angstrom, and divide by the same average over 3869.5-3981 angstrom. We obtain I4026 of 1.54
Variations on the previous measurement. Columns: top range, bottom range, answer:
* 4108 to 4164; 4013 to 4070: 1.05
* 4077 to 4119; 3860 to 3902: 1.53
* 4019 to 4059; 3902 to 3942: 1.69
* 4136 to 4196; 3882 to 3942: 1.81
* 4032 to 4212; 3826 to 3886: 1.80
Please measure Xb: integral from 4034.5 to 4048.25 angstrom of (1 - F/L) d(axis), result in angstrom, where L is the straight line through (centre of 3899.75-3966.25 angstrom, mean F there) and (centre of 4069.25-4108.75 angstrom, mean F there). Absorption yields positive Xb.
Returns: -2.9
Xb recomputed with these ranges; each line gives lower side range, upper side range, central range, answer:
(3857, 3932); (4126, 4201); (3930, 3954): 4.87 angstrom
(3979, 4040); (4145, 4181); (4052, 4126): 4.92 angstrom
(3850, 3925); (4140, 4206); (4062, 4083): -0.94 angstrom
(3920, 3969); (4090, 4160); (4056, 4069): -1.51 angstrom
